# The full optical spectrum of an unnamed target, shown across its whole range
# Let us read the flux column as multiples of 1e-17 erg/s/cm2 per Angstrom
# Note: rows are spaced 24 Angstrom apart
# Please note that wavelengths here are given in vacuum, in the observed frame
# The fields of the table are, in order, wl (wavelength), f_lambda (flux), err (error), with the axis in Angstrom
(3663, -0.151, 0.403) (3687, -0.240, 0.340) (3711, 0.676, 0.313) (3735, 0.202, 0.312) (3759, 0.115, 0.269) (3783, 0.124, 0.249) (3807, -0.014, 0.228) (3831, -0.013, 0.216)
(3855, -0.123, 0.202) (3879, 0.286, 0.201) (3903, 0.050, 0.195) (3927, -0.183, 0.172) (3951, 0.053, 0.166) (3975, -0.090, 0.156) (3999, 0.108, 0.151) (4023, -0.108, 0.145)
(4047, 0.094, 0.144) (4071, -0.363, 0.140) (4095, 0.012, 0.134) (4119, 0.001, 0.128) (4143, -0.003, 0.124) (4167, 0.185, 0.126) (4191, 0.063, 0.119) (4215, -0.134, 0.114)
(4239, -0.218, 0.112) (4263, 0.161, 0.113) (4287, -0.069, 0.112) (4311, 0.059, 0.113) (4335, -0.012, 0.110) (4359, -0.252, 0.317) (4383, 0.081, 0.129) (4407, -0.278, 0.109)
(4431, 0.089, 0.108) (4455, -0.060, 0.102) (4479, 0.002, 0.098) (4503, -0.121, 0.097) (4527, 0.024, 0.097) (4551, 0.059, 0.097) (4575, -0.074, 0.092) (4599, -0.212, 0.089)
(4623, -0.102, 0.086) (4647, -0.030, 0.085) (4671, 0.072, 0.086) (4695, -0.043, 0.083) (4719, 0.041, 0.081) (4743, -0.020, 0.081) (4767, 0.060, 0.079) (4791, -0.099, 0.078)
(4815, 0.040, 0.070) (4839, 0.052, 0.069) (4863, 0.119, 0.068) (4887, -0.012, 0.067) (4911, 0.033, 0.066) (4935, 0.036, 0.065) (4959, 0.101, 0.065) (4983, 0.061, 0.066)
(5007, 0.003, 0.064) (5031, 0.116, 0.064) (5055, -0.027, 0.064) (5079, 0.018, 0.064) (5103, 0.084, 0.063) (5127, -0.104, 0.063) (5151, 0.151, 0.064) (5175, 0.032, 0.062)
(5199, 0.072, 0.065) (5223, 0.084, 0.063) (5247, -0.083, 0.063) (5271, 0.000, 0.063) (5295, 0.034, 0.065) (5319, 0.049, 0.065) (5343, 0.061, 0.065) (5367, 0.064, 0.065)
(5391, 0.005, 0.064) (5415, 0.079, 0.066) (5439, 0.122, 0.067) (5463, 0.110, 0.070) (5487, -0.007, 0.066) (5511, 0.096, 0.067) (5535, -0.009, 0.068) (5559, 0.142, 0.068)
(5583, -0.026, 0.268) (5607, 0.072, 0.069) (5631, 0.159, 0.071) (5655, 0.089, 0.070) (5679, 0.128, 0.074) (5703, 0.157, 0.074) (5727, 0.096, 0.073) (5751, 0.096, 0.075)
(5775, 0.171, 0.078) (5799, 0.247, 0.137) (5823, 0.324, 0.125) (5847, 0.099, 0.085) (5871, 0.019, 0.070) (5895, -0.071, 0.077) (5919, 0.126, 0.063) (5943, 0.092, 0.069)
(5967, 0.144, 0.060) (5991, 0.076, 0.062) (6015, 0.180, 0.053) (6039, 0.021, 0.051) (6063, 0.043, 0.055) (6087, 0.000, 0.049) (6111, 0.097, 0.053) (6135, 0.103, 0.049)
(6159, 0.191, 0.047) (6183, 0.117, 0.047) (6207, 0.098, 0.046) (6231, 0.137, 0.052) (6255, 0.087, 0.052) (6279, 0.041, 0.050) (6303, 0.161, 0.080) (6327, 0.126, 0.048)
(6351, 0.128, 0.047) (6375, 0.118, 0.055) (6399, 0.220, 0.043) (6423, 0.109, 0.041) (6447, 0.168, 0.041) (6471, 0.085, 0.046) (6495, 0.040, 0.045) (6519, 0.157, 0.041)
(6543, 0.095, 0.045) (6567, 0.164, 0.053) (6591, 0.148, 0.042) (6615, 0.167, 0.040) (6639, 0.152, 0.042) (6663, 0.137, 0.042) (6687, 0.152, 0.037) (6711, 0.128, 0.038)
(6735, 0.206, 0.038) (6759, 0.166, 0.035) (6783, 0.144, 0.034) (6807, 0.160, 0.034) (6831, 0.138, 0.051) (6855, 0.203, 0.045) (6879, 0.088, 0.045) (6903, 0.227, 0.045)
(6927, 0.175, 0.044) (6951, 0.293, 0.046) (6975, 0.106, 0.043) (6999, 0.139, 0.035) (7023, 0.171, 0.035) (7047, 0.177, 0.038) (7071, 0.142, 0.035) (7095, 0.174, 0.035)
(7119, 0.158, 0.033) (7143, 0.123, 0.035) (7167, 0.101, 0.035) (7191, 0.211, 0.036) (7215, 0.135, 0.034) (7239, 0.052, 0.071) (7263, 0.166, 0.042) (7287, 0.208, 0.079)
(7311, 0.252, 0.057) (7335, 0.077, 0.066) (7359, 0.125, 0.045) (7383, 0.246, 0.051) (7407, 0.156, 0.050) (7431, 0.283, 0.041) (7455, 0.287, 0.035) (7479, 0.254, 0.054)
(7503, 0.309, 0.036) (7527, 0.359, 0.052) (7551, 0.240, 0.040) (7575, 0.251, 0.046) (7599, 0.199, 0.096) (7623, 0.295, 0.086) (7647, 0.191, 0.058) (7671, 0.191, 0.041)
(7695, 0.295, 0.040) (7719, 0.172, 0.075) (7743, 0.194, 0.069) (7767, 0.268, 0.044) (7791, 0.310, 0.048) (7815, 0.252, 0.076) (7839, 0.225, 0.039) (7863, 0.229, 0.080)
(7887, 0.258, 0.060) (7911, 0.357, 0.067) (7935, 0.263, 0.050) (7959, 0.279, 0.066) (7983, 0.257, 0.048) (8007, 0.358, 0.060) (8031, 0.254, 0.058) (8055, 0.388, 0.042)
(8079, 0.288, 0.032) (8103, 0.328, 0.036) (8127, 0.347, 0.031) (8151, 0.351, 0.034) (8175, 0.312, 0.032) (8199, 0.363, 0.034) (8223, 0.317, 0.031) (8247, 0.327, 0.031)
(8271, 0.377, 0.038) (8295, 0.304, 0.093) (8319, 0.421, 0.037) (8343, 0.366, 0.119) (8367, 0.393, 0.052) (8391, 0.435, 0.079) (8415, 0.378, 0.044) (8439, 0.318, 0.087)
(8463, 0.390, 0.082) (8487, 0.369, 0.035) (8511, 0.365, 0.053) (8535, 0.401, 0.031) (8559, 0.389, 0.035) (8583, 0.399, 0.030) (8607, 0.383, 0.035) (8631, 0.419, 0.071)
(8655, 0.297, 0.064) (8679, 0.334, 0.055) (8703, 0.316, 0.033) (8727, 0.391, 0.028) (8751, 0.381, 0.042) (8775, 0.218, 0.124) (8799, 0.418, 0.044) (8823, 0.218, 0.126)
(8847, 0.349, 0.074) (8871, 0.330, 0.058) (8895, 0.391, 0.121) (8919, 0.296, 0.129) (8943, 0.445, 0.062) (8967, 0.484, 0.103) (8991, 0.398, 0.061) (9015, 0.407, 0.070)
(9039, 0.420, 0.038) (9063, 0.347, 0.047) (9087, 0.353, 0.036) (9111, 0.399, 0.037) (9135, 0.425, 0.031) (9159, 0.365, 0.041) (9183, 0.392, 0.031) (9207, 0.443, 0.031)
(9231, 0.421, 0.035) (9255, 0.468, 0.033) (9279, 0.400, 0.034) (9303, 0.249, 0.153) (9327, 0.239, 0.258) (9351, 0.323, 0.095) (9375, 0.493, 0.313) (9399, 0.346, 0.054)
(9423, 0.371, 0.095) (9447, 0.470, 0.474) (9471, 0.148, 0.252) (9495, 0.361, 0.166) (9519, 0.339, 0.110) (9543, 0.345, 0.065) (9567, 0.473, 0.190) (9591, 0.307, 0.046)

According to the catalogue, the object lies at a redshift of 0.866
